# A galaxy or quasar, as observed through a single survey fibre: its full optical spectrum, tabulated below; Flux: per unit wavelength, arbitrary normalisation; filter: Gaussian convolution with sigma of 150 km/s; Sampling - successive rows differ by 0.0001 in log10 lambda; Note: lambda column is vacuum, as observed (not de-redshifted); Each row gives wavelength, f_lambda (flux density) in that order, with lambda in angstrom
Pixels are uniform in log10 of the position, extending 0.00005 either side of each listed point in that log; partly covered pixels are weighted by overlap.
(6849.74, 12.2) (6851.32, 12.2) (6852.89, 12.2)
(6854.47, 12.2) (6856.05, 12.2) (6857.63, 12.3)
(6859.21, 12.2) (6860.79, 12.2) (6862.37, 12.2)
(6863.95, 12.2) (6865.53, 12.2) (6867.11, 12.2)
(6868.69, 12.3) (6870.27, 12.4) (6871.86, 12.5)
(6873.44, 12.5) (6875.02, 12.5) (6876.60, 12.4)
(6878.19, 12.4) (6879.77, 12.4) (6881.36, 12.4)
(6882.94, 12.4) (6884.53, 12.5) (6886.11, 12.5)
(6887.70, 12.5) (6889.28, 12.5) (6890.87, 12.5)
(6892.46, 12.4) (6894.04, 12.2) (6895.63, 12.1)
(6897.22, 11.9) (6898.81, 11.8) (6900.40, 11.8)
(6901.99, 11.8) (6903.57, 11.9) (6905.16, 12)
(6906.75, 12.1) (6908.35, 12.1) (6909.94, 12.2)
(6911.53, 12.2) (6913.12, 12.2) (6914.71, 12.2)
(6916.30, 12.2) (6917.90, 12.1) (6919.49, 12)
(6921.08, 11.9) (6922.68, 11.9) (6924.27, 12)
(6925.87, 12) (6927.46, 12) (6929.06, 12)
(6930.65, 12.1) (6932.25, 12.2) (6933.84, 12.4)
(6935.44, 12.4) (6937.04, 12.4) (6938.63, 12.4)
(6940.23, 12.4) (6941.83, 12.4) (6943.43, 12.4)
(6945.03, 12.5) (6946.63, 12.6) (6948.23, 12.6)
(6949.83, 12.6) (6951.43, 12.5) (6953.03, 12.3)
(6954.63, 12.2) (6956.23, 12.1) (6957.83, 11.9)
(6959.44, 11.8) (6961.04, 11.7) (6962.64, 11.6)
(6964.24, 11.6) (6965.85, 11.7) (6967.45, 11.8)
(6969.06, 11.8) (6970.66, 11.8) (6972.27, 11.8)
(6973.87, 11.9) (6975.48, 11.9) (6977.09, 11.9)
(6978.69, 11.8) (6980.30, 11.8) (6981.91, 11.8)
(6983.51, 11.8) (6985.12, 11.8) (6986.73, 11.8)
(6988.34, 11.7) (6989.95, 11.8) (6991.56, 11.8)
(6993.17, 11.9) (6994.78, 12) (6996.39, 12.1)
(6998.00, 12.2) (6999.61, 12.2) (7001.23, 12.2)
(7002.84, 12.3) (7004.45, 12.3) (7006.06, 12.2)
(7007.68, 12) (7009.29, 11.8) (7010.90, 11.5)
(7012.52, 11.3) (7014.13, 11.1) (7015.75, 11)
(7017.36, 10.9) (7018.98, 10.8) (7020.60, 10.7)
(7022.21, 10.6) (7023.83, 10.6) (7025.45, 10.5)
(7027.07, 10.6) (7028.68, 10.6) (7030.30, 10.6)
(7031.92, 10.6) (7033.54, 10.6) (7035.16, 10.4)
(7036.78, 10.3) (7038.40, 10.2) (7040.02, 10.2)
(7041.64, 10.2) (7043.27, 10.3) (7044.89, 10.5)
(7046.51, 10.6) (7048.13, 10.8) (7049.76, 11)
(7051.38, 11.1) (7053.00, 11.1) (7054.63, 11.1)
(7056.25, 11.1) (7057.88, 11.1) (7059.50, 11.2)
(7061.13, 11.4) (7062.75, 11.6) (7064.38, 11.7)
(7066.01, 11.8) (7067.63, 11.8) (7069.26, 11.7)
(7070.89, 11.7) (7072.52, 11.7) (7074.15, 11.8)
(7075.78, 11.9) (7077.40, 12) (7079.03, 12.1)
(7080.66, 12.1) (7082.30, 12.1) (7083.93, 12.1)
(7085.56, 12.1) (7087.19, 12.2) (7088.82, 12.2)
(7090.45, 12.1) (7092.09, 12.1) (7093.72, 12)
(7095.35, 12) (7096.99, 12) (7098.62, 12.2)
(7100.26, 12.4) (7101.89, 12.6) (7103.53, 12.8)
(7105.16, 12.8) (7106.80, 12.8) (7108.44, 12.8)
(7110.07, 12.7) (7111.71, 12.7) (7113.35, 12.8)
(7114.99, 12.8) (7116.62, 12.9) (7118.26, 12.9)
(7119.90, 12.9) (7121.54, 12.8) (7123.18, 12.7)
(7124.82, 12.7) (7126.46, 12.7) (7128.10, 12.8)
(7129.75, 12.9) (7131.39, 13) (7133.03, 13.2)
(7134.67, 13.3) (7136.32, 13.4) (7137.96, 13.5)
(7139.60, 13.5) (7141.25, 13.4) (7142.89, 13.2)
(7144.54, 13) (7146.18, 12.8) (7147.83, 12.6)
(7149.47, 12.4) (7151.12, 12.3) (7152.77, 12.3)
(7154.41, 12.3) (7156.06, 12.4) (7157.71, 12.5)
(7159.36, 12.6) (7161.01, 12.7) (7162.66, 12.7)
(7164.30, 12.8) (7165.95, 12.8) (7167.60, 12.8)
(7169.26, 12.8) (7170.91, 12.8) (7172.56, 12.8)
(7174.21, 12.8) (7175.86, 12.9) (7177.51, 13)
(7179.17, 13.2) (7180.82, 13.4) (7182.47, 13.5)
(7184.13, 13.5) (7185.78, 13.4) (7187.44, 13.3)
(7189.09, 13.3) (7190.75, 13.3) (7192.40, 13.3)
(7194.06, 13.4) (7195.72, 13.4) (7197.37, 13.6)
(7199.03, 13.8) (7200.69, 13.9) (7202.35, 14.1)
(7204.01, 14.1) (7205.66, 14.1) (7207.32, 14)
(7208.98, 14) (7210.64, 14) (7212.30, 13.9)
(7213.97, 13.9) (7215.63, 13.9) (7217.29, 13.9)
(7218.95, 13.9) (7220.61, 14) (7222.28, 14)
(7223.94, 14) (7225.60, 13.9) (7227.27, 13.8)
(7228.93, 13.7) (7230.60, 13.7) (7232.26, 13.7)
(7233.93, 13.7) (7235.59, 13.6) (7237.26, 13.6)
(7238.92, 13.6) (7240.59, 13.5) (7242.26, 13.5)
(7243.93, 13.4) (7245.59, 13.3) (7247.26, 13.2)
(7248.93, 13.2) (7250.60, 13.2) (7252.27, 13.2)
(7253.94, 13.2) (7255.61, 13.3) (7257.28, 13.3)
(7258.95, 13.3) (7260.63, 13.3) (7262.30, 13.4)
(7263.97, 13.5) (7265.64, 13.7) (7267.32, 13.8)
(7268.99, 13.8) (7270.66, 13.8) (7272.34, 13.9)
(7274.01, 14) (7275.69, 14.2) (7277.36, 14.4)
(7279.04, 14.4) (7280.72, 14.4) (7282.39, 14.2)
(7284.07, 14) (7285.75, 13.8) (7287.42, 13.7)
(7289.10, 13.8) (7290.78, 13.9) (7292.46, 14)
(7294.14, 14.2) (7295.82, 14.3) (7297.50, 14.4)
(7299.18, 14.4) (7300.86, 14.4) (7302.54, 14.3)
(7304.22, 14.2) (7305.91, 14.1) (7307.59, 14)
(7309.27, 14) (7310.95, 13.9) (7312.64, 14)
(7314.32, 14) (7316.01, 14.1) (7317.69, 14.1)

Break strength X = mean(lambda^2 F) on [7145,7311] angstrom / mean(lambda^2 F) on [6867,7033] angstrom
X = 1.23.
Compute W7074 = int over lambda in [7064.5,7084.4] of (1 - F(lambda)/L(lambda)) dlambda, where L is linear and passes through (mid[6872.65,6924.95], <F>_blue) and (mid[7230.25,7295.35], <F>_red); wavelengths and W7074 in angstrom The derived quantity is 1.6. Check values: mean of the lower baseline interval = 12.2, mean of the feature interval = 11.9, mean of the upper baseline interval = 13.7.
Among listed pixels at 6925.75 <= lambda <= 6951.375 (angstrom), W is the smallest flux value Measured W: 12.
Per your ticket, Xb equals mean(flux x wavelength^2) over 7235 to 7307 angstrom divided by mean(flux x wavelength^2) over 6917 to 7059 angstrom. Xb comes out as 1.3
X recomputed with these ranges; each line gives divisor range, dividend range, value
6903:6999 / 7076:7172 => 1.10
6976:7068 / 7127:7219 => 1.22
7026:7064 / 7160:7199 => 1.27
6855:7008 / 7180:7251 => 1.22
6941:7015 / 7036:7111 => 1.00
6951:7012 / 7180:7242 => 1.23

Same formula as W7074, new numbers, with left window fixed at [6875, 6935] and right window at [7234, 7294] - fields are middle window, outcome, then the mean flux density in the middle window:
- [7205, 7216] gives -0.4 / 14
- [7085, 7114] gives 1.3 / 12.4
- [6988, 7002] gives 0.6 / 12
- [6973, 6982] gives 0.4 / 11.9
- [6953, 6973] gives 0.9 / 11.8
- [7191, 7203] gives -0.2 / 13.6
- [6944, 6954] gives -0.1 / 12.5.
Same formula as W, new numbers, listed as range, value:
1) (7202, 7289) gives 13.2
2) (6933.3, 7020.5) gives 10.8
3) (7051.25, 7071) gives 11.1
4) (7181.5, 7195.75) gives 13.3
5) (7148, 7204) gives 12.3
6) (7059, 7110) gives 11.2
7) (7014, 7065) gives 10.2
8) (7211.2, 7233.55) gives 13.7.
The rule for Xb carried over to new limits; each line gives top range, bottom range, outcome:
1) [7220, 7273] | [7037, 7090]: 1.25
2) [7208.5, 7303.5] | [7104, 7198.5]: 1.10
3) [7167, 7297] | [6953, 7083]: 1.27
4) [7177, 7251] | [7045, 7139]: 1.16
